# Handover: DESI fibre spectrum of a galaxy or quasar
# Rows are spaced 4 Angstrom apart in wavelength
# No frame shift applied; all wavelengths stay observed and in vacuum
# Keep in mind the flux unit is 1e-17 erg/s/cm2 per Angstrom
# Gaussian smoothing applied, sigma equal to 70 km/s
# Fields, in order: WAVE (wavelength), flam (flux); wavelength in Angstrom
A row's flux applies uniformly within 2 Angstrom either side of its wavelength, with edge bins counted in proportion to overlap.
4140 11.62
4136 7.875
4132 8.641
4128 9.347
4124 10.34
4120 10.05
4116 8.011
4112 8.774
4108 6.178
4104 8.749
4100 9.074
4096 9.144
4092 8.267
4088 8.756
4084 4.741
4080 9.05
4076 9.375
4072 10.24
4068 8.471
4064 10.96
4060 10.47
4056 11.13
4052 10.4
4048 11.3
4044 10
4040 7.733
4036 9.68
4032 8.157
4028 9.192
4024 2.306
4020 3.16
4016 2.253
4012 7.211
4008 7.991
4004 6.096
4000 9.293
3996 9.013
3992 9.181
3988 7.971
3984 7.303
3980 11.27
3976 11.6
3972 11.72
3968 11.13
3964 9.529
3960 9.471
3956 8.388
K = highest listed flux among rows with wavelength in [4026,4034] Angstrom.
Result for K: 9.192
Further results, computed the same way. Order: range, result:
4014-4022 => 3.16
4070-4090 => 10.24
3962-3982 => 11.72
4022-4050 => 11.3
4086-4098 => 9.144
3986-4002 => 9.293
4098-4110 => 9.074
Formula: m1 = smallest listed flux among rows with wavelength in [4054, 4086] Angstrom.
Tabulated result 4.741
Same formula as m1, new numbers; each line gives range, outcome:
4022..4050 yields 2.306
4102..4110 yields 6.178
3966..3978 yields 11.13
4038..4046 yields 7.733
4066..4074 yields 8.471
